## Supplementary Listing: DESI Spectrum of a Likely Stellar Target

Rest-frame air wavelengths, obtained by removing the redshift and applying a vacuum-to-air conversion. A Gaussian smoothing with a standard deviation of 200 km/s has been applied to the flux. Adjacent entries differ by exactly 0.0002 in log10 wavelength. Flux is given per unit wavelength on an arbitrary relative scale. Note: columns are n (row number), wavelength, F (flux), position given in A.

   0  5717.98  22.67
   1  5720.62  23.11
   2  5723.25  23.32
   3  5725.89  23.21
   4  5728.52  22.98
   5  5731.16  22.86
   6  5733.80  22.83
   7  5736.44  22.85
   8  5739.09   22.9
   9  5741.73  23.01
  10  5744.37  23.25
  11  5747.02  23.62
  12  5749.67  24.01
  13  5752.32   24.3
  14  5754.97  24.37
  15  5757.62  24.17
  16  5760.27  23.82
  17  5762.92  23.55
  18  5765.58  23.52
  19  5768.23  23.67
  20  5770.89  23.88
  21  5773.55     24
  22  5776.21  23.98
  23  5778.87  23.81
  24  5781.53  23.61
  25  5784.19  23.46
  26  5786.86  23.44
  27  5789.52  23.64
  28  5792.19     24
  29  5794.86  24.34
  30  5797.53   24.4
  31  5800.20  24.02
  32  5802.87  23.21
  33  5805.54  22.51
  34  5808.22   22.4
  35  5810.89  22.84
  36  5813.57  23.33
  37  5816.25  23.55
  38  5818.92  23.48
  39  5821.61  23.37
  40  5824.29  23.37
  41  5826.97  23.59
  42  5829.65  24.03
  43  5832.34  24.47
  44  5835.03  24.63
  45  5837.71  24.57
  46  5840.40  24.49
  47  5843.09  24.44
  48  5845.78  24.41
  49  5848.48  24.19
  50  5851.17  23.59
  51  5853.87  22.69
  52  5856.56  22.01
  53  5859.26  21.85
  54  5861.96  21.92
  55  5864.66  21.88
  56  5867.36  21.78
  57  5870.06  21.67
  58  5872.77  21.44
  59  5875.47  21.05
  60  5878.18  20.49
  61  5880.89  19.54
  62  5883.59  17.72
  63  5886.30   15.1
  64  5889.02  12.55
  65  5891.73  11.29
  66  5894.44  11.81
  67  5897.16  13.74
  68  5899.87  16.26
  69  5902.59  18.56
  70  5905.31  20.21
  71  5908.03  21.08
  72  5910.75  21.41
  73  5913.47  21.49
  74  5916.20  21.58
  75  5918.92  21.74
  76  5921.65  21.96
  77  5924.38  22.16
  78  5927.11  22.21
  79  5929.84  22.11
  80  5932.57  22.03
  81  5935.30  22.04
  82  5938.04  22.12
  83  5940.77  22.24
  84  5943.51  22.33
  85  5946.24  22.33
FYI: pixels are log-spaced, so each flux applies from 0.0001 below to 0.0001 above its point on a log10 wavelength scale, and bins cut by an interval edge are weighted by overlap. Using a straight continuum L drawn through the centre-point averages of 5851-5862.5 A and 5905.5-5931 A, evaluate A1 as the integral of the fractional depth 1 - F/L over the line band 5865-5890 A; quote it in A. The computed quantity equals 3.2 A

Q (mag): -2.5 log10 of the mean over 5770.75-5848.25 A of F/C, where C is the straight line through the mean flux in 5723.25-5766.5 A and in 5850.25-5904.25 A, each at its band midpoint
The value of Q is -0.13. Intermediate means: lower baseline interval 23.4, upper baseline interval 18.8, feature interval 23.8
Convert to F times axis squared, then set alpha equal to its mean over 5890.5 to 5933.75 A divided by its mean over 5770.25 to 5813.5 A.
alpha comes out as 0.9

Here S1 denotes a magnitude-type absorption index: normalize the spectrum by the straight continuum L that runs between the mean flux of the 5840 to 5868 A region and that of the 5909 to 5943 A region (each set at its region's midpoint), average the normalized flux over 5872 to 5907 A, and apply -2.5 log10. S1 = 0.31 mag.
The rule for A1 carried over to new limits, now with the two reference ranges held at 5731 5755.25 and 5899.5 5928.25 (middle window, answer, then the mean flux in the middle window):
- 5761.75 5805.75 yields -1.83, 23.7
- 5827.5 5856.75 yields -2.75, 24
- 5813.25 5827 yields -0.72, 23.4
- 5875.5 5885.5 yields 1.01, 19.3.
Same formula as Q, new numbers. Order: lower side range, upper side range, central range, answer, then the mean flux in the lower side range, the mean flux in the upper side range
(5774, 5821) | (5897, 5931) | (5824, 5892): 0.022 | 23.5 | 20.6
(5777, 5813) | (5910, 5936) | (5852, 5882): 0.053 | 23.5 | 21.9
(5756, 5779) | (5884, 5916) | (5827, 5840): -0.194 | 23.8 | 16.9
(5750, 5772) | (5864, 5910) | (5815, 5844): -0.162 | 23.9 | 18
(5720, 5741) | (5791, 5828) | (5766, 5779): -0.028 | 23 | 23.5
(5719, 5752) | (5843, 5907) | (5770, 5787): -0.081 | 23.2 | 19.5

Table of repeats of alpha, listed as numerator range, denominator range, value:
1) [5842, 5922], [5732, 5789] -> 0.88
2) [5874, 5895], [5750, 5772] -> 0.71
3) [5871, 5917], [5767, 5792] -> 0.79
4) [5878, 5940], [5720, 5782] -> 0.86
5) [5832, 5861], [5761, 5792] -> 1.02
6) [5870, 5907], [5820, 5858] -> 0.73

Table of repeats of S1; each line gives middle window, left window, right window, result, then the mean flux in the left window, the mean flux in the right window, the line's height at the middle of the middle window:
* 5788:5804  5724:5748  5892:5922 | -0.115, 23.1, 18.7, 21.5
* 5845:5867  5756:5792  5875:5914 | -0.173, 23.8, 17.3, 19.4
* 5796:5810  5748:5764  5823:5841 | 0.037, 24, 24.2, 24.1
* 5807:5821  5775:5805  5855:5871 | 0.001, 23.8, 21.9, 23.2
